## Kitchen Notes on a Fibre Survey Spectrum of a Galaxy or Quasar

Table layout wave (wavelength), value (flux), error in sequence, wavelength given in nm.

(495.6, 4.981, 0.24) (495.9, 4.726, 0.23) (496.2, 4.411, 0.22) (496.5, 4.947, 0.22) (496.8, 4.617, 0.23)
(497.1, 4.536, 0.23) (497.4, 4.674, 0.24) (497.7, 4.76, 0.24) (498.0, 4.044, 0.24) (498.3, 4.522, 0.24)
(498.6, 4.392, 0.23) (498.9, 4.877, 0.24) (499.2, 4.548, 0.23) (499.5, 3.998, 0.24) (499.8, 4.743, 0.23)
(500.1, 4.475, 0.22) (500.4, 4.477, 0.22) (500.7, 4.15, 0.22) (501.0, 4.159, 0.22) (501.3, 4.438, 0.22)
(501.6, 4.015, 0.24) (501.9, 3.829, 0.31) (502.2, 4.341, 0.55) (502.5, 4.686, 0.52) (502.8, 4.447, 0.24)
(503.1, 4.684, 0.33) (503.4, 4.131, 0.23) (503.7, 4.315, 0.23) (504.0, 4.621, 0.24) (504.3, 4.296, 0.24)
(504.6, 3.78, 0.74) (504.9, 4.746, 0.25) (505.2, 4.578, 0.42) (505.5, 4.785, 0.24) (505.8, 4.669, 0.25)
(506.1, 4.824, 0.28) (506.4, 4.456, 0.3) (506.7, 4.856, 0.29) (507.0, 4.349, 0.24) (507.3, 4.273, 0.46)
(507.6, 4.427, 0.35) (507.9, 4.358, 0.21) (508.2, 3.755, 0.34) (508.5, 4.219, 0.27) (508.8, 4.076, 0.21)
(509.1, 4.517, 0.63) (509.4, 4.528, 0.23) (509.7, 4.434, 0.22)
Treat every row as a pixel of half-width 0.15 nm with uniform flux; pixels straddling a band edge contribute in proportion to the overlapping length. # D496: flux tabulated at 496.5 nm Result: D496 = 4.947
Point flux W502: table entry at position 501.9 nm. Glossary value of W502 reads 3.829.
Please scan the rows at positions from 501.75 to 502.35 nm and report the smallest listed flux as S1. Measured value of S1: 3.829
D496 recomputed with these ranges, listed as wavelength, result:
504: 4.621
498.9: 4.877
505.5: 4.785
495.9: 4.726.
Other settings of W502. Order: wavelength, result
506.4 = 4.456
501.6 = 4.015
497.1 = 4.536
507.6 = 4.427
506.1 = 4.824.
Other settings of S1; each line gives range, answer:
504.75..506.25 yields 4.578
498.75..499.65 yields 3.998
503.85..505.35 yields 3.78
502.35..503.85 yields 4.131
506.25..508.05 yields 4.273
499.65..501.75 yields 4.015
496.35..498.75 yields 4.044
